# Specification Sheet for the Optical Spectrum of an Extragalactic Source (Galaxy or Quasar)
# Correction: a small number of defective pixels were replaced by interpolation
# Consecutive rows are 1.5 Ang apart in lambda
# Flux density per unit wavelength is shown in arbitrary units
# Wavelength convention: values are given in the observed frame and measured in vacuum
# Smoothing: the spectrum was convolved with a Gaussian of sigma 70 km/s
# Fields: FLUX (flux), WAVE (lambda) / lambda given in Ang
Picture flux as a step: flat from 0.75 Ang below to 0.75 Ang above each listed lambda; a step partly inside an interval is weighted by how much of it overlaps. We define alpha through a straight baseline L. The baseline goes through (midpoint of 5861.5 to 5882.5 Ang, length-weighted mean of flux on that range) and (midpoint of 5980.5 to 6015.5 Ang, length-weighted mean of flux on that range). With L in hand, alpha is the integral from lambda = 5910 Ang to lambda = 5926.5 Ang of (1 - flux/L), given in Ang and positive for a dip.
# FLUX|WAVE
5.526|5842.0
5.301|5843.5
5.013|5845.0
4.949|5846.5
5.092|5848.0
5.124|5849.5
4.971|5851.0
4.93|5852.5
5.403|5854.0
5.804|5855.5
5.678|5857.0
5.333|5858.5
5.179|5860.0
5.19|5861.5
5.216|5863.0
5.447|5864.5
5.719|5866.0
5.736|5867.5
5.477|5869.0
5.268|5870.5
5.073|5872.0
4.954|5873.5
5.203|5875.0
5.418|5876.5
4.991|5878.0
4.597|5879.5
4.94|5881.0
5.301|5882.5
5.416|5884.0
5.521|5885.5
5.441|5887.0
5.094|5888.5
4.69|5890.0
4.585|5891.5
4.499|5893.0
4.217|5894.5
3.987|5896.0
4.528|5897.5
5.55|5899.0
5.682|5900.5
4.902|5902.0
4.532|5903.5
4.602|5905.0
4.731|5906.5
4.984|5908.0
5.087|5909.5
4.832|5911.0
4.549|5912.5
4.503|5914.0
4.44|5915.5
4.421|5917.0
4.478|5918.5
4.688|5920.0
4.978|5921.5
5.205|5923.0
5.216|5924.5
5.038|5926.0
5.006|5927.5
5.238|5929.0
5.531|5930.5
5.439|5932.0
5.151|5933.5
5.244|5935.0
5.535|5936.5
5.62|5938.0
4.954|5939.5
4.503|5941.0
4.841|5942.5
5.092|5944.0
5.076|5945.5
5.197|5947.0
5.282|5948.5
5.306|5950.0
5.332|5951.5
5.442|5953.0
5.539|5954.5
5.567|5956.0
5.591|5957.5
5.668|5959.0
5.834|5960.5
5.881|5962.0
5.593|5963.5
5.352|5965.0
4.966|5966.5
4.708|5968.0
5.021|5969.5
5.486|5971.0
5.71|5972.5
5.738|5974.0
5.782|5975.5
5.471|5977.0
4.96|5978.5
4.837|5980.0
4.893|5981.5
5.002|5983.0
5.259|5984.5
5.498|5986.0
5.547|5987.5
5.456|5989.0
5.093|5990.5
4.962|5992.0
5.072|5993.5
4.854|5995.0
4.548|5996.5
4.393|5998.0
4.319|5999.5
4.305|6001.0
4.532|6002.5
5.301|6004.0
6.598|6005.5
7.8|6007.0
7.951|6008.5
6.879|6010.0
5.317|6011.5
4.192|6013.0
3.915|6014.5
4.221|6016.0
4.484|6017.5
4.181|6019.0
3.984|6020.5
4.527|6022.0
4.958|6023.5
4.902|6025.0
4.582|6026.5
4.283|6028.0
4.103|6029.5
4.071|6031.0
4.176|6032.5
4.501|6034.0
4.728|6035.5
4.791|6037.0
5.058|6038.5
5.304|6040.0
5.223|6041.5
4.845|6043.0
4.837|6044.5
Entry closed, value 1.5 Ang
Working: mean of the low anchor 5.23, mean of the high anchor 5.28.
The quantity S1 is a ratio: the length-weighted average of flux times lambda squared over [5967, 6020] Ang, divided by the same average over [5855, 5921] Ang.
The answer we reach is 1.08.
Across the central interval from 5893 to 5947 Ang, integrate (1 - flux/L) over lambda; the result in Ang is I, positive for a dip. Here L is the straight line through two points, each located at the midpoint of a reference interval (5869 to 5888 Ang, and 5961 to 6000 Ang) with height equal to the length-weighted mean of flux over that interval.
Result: 2.7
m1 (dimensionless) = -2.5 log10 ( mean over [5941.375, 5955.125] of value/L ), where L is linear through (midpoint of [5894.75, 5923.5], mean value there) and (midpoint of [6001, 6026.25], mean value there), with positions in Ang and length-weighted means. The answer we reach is -0.06 mag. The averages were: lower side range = 4.76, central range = 5.21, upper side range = 5.19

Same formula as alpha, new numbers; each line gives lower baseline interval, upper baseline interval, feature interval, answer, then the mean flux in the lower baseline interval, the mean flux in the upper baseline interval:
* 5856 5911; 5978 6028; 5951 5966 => -1.5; 5.08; 5.06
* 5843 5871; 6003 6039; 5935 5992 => -2.4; 5.31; 4.98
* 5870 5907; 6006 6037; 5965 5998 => -1.7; 4.95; 4.9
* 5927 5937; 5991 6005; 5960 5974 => -1.1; 5.31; 4.74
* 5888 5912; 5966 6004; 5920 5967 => -3.5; 4.78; 5.06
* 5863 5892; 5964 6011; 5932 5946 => 0.4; 5.21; 5.37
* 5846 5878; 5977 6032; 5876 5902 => 1.4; 5.29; 5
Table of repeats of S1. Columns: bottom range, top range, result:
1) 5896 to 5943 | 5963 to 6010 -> 1.10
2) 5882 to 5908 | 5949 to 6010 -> 1.13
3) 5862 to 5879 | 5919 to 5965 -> 1.02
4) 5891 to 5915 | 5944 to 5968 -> 1.16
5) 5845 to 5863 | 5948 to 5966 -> 1.09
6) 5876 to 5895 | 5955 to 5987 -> 1.11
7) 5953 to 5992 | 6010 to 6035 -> 0.85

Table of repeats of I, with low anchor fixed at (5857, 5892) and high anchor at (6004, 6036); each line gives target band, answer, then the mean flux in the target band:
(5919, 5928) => 0.2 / 5.01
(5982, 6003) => 0.4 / 4.92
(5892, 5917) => 2.2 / 4.72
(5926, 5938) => -0.4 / 5.31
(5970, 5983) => -0.7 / 5.33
